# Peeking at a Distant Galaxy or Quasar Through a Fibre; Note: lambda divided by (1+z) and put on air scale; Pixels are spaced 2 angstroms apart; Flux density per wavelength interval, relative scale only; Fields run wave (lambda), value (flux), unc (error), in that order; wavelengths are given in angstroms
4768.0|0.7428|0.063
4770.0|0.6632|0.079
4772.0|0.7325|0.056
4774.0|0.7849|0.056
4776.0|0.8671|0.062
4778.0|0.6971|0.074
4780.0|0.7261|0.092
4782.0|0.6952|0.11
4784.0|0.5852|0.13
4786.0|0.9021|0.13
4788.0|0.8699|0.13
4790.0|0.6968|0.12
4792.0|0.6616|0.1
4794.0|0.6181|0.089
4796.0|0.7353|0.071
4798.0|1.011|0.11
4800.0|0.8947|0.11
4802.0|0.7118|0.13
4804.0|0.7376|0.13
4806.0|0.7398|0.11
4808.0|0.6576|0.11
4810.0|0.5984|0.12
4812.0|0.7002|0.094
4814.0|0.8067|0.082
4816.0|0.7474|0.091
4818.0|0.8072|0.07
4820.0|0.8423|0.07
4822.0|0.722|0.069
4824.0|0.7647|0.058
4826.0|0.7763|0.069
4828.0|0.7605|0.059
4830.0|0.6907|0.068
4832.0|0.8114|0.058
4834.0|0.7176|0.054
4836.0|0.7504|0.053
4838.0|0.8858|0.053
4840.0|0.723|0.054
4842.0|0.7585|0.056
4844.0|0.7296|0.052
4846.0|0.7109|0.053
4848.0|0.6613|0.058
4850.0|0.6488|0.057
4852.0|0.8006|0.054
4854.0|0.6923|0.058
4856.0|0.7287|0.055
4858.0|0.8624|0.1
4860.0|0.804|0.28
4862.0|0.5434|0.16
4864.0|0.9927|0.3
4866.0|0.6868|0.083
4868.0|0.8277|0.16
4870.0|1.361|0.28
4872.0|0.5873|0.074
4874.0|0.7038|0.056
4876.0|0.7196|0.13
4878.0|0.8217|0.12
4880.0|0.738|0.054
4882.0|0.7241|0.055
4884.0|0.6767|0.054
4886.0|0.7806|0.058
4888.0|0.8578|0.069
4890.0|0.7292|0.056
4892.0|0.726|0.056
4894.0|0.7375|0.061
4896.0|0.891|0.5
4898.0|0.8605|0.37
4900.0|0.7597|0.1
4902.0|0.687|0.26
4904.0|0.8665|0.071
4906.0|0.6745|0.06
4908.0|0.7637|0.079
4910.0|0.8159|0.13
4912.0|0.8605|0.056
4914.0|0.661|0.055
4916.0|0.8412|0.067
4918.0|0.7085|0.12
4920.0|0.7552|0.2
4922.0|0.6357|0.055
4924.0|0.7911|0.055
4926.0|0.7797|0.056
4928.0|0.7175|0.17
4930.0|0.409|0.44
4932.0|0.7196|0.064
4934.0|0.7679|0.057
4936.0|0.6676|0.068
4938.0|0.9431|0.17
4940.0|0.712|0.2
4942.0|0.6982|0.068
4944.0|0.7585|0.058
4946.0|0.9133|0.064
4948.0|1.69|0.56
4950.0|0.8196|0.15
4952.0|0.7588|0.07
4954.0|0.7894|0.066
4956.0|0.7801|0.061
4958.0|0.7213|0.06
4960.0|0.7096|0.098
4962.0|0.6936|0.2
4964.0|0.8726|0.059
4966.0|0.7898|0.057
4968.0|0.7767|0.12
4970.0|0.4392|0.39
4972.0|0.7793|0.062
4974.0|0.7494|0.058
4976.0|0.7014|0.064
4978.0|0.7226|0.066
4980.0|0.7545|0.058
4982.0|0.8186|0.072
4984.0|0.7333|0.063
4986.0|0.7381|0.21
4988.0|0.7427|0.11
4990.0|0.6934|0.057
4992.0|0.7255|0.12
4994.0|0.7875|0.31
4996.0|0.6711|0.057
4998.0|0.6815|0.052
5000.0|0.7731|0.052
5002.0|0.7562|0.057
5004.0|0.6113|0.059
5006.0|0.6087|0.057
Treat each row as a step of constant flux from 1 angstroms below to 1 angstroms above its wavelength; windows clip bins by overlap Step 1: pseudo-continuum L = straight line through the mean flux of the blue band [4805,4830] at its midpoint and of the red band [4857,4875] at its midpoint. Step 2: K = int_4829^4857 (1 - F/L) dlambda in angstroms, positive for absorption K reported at 1.6 angstroms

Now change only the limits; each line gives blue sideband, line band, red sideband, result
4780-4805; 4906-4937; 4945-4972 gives 3.3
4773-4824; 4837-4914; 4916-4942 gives -4.0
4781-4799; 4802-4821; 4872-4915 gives 0.5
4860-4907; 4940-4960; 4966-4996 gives -3.2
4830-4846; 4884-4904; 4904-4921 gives -0.4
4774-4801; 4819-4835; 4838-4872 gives 0.3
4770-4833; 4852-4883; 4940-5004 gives -1.1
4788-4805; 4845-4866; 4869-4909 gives 0.9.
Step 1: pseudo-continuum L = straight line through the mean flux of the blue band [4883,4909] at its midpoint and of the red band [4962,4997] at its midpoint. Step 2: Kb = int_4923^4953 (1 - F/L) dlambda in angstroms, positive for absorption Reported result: -2.3 angstroms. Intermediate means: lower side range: 0.77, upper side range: 0.734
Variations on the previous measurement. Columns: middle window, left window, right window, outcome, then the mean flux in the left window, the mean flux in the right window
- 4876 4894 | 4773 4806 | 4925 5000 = 0.2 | 0.761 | 0.763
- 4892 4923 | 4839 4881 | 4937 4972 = 0.9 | 0.767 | 0.815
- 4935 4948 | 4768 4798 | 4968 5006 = -2.4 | 0.741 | 0.714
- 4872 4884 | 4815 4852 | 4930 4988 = 0.6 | 0.752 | 0.779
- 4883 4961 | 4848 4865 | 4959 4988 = -4.0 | 0.753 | 0.734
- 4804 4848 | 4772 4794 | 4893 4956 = 0.6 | 0.742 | 0.789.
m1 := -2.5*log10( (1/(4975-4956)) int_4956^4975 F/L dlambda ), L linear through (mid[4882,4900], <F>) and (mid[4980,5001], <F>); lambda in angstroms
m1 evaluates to 0.03 mag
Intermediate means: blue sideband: 0.778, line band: 0.729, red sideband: 0.737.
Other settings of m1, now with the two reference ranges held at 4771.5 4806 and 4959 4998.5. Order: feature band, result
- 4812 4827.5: -0.03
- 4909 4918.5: -0.06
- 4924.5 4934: 0.10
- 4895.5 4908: -0.06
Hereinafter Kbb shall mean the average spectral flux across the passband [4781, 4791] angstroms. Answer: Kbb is 0.75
